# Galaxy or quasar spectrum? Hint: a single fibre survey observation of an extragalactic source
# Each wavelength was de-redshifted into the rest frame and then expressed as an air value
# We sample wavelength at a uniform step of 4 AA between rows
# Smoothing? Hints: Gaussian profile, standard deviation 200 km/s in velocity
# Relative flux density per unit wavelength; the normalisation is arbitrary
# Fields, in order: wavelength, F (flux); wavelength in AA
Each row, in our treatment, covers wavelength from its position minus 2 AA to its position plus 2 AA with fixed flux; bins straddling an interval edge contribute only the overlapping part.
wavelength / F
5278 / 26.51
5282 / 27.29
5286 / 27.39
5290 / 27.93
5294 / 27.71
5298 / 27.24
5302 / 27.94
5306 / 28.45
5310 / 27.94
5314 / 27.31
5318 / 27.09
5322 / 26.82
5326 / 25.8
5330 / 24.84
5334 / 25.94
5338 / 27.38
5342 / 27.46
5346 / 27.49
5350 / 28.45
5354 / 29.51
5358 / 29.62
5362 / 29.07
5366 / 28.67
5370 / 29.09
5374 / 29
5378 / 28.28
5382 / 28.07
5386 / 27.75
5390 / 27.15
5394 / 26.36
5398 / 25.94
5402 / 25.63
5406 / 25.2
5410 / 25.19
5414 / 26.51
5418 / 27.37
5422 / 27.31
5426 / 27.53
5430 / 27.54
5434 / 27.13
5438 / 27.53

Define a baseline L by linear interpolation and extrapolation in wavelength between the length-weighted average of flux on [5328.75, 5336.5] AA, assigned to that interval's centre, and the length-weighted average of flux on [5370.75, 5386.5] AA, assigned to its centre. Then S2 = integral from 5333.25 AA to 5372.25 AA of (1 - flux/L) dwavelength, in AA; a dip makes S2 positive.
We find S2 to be -2.2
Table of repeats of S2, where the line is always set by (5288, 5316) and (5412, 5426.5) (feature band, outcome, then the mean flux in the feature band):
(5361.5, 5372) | -0.6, 28.9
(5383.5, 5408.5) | 0.8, 26.4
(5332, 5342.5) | 0.3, 26.9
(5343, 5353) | -0.2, 28.1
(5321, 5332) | 0.8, 25.7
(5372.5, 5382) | -0.4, 28.5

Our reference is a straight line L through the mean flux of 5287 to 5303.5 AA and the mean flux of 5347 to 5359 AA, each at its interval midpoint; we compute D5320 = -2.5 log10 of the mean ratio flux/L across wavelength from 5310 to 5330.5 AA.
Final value 0.06 mag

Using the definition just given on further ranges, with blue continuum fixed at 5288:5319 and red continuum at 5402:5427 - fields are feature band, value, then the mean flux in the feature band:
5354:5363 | -0.09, 29.4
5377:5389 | -0.05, 27.9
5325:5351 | 0.02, 26.7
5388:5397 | 0.00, 26.7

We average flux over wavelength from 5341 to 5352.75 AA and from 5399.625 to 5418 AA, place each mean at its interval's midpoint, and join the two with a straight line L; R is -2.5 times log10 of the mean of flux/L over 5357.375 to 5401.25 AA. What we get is -0.04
